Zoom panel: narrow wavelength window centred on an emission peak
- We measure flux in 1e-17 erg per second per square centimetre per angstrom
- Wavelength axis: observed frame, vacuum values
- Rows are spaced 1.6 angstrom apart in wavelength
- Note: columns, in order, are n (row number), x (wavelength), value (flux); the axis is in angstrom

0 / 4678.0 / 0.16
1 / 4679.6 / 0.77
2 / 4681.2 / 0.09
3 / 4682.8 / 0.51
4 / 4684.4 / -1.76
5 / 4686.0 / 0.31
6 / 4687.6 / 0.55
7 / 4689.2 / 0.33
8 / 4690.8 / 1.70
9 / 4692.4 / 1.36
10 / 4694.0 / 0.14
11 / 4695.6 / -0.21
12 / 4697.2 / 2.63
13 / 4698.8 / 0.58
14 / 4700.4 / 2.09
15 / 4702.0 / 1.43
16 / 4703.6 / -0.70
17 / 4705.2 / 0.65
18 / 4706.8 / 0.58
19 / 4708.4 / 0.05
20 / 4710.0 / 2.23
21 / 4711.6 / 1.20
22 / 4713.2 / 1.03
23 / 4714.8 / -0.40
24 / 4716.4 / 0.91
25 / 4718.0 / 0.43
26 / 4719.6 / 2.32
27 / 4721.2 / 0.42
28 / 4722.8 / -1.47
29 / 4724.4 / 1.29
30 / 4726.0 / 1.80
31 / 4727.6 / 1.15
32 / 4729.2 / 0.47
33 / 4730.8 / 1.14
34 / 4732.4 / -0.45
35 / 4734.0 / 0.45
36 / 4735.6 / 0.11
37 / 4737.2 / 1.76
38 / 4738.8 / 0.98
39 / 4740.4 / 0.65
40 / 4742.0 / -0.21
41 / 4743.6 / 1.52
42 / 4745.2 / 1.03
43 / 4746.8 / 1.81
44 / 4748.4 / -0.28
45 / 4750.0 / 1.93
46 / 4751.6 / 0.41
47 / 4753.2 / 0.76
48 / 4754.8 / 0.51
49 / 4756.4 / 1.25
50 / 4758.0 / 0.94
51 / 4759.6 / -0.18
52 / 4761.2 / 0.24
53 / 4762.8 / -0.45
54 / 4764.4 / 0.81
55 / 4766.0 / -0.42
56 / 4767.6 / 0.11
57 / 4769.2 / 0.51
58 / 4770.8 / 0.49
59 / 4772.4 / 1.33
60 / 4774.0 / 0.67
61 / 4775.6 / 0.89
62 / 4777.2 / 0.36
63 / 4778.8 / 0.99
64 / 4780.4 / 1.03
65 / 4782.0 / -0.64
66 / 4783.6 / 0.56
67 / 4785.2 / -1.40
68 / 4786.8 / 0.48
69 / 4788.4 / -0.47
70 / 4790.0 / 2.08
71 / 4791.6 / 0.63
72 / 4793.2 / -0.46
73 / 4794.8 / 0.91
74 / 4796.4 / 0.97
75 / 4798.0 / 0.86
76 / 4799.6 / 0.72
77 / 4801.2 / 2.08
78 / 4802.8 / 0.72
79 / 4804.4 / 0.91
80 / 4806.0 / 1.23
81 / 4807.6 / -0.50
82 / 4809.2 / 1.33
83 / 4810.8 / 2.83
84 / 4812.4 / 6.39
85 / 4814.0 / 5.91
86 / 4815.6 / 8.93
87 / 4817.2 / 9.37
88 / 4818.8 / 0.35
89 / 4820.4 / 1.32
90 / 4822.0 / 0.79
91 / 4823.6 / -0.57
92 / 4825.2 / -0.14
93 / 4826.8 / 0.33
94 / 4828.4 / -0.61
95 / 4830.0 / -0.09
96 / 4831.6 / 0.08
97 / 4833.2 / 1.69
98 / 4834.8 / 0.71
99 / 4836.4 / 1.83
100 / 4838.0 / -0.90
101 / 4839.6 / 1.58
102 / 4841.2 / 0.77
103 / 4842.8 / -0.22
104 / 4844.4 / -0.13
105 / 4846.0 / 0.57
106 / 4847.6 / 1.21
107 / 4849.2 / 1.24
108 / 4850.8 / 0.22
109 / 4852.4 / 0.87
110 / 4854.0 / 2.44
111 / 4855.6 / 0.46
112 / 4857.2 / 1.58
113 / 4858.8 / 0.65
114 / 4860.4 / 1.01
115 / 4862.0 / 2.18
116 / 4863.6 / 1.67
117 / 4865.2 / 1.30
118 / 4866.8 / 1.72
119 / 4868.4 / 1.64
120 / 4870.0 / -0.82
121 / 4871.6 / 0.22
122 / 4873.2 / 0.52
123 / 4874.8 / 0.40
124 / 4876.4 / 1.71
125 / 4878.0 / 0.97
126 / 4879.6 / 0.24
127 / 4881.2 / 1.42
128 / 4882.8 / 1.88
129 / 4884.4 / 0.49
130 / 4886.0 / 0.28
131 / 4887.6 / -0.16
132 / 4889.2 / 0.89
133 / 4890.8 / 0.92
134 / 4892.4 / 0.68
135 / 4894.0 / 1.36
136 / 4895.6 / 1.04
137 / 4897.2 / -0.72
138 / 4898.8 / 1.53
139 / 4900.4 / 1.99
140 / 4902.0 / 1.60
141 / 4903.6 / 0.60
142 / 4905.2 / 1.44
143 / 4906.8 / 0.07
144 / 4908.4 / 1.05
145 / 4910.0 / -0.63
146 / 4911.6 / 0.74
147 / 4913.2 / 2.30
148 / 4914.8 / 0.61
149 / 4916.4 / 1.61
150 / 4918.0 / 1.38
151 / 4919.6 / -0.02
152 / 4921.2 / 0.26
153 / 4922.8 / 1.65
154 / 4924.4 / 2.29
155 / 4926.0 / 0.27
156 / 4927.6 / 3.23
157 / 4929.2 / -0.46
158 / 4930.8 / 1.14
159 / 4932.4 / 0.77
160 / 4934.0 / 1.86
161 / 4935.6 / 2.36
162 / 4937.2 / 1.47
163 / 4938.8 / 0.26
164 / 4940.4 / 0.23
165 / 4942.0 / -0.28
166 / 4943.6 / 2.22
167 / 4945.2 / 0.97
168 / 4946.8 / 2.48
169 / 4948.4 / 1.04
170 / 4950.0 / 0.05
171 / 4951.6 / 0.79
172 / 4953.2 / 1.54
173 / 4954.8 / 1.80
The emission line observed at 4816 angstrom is [O II] 3727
